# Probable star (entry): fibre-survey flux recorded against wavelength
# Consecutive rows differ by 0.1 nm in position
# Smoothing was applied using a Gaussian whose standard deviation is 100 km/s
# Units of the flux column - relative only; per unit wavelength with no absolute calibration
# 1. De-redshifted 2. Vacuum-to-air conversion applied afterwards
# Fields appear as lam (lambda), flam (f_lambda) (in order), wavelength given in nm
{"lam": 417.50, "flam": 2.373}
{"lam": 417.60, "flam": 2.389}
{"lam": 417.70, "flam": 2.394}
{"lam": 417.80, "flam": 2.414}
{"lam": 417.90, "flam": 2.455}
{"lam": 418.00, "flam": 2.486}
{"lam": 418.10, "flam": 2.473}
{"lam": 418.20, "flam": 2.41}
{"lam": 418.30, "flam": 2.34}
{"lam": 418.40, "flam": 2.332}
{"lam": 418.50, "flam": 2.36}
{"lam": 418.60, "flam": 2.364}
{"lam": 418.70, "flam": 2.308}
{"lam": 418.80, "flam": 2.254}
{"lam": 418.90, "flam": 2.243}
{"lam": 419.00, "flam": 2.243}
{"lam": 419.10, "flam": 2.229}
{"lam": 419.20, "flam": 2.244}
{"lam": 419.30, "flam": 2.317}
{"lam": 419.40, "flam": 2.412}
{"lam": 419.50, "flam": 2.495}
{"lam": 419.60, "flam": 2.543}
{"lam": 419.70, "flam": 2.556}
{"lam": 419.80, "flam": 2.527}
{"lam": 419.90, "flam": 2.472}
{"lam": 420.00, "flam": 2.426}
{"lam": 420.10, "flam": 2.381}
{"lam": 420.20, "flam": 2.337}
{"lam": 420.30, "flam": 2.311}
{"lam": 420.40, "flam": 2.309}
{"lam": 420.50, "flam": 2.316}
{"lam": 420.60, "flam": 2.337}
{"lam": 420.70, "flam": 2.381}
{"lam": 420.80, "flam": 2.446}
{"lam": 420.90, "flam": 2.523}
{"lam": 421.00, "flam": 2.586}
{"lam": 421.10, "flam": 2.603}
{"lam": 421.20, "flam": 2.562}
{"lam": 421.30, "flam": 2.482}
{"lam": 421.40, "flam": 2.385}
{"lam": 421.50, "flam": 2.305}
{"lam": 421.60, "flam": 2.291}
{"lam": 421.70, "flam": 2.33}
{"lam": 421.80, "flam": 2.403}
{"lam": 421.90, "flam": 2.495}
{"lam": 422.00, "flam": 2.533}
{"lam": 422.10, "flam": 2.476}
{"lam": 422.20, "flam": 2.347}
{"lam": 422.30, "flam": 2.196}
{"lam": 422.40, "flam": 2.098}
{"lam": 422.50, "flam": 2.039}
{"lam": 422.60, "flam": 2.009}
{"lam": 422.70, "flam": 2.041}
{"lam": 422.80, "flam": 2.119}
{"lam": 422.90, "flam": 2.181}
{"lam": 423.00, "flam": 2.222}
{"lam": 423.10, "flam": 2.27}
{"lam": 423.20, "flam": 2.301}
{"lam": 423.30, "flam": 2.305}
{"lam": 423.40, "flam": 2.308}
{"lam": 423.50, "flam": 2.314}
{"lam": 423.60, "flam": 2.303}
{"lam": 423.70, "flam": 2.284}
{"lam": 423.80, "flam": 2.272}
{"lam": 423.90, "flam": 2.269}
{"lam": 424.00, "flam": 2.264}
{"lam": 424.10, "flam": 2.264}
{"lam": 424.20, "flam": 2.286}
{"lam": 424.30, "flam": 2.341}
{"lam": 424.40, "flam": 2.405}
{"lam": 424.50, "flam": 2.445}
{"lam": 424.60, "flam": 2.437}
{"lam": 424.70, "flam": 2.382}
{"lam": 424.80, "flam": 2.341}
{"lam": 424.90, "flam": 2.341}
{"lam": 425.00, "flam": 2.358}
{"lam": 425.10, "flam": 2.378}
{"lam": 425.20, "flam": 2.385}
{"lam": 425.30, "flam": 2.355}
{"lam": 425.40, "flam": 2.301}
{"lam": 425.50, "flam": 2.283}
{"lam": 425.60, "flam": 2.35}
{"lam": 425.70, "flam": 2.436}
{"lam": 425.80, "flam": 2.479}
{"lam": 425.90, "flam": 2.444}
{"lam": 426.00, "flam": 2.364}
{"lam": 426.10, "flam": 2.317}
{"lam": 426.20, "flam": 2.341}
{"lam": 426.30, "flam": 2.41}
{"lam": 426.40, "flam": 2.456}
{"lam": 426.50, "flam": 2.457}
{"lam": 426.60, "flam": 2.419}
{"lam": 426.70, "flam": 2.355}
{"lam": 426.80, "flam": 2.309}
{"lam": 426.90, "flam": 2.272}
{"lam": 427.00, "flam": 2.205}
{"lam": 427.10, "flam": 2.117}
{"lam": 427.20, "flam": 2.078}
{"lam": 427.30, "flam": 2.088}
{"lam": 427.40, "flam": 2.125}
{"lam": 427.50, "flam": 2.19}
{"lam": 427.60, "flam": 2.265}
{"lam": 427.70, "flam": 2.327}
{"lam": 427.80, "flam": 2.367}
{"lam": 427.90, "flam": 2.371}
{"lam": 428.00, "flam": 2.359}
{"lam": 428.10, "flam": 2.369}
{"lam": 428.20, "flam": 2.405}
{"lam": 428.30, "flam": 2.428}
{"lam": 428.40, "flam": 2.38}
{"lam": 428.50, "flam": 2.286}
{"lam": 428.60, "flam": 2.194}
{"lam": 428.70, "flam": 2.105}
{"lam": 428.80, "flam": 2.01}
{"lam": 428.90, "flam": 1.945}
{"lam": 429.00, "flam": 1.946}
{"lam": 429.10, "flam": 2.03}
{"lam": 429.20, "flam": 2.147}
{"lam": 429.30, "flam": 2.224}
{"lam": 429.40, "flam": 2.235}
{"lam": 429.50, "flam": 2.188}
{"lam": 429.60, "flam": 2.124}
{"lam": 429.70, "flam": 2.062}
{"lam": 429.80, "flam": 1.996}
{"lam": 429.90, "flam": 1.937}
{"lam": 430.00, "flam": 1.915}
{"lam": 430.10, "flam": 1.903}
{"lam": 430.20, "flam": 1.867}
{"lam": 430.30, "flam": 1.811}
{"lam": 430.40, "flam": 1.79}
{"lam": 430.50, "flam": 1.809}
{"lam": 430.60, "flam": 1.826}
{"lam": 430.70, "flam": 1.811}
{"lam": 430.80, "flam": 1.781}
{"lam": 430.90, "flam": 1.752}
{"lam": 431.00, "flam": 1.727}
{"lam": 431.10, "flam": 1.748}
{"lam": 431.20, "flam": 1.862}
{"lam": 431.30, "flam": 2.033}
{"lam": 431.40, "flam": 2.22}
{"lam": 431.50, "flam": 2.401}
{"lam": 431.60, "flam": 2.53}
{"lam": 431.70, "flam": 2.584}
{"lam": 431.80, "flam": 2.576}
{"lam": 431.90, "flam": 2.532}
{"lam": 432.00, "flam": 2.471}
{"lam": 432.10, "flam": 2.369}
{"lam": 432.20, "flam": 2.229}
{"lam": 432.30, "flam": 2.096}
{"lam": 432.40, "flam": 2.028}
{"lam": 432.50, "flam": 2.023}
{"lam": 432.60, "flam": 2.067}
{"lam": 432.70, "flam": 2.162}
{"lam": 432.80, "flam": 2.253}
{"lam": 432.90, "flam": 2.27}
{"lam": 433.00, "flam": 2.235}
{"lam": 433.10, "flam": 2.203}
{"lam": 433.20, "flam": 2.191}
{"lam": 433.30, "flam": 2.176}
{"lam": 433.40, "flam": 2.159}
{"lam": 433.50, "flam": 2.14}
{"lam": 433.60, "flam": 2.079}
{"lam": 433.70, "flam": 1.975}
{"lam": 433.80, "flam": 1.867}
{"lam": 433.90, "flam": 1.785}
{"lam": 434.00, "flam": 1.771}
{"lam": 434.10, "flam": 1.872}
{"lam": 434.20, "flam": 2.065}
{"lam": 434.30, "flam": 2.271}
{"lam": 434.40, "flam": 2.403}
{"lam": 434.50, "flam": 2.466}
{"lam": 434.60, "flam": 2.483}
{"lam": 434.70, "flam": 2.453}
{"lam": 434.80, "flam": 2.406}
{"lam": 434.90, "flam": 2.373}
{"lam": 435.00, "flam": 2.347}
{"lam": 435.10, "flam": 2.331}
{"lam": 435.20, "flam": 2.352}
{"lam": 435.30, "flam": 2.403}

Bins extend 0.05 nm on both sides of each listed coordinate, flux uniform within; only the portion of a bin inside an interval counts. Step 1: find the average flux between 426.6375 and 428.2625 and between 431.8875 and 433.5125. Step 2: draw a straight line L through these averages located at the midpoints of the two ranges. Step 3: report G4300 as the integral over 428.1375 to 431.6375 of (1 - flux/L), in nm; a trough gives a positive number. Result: 0.31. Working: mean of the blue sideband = 2.27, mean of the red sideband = 2.21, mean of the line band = 2.04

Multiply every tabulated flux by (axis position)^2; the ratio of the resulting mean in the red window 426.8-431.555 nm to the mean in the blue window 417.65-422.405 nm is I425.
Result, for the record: 0.91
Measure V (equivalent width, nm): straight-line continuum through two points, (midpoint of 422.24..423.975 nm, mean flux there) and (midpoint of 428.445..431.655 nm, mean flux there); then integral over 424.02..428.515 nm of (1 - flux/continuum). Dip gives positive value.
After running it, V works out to -0.46 nm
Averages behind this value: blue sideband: 2.21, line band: 2.33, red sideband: 2.01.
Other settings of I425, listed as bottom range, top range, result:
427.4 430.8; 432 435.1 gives 1.06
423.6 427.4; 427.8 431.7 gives 0.91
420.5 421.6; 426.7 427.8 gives 0.93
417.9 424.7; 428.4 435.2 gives 0.95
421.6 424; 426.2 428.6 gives 1.04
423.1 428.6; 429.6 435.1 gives 0.94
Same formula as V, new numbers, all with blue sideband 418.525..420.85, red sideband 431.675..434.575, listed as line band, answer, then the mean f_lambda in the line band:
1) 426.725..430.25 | 0.127 nm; 2.17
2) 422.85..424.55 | 0.012 nm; 2.3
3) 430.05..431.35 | 0.230 nm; 1.82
